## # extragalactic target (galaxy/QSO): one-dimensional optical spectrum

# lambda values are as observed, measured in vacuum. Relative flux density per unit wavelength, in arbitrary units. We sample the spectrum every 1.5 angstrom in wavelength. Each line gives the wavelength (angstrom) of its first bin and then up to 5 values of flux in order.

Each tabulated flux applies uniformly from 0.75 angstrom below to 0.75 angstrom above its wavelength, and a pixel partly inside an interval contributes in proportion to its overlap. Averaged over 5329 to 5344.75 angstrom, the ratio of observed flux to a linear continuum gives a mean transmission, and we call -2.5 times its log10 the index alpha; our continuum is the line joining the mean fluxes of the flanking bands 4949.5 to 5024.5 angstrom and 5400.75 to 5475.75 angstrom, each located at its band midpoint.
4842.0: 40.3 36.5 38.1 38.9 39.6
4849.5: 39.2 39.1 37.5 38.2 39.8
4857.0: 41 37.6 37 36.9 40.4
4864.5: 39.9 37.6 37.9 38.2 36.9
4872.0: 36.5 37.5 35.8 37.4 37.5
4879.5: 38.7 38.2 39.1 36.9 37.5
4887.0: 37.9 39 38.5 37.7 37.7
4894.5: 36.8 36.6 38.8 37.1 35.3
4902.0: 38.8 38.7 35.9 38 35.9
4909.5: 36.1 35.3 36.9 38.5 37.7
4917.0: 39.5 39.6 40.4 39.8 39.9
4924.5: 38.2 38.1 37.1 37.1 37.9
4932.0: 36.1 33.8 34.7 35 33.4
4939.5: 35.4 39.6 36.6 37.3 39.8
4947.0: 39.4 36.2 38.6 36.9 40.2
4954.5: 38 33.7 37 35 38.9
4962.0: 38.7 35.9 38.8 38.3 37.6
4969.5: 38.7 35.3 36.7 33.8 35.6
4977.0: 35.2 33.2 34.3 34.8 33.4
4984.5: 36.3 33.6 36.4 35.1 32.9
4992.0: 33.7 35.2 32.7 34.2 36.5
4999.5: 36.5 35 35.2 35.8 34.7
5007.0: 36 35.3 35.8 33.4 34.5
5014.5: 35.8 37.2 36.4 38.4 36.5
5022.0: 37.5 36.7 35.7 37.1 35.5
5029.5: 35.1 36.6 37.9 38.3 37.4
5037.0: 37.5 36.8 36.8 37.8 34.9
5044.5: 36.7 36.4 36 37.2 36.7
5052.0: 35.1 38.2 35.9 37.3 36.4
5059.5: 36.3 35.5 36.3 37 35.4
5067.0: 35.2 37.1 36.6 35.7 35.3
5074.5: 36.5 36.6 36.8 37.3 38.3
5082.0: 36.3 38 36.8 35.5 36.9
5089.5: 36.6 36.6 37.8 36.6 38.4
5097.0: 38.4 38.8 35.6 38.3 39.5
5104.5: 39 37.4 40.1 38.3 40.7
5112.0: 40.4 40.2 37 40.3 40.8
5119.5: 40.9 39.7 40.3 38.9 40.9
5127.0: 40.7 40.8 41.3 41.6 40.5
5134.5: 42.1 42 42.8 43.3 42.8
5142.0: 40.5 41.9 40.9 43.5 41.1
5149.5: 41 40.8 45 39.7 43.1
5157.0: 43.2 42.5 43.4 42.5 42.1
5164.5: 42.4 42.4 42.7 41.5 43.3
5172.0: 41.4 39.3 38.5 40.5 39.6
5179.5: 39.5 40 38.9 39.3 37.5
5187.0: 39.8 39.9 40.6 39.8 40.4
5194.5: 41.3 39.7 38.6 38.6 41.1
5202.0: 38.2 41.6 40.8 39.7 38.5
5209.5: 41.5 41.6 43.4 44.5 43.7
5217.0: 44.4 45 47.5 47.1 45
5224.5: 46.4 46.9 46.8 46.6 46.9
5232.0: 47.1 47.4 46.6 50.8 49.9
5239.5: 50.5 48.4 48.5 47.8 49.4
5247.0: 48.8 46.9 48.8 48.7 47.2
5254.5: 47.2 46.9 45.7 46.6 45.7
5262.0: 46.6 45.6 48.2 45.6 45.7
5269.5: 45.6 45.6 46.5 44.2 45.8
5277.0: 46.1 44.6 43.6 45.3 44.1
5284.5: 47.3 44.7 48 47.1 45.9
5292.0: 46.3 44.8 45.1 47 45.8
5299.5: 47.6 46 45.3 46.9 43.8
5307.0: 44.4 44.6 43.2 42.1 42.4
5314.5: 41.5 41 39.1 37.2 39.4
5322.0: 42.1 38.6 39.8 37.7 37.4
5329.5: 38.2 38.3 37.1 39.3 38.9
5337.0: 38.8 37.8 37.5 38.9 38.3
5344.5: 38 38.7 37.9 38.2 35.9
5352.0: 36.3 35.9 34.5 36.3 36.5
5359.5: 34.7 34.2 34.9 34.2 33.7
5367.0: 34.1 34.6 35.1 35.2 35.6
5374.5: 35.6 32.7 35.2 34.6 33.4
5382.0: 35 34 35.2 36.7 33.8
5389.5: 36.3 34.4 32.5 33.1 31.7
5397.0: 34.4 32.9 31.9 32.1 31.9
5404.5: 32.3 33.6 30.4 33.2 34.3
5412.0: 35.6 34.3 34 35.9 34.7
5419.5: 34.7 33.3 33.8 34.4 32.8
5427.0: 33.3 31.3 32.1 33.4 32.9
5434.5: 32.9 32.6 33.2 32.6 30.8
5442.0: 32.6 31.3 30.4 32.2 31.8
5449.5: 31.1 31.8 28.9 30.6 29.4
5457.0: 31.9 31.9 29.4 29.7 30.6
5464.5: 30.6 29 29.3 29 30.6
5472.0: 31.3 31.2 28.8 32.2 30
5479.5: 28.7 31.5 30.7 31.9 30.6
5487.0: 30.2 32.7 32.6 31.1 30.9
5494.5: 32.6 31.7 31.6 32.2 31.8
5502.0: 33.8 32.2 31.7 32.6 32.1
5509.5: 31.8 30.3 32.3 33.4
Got -0.17 mag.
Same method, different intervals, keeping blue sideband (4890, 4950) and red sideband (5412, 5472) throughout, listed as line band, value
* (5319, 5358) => -0.15 mag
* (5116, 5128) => -0.14 mag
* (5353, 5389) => -0.07 mag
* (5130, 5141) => -0.20 mag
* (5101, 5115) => -0.11 mag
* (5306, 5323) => -0.24 mag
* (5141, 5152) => -0.18 mag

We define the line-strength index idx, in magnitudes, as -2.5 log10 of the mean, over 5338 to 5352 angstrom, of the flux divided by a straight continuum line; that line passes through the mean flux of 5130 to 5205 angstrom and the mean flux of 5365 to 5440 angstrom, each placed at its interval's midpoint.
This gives -0.07 mag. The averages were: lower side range 41.1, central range 37.8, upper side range 33.7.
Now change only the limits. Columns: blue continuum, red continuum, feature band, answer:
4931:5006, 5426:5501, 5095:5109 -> -0.109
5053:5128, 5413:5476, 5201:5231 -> -0.222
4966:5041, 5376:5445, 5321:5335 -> -0.145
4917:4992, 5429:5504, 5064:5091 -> -0.035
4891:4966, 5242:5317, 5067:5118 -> 0.100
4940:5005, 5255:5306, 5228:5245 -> -0.087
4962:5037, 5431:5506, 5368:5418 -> -0.066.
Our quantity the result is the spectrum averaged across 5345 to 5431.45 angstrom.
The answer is 34.4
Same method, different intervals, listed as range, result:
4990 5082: 36.2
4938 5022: 36.1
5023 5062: 36.6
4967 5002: 35.1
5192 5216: 40.8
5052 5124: 37.6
